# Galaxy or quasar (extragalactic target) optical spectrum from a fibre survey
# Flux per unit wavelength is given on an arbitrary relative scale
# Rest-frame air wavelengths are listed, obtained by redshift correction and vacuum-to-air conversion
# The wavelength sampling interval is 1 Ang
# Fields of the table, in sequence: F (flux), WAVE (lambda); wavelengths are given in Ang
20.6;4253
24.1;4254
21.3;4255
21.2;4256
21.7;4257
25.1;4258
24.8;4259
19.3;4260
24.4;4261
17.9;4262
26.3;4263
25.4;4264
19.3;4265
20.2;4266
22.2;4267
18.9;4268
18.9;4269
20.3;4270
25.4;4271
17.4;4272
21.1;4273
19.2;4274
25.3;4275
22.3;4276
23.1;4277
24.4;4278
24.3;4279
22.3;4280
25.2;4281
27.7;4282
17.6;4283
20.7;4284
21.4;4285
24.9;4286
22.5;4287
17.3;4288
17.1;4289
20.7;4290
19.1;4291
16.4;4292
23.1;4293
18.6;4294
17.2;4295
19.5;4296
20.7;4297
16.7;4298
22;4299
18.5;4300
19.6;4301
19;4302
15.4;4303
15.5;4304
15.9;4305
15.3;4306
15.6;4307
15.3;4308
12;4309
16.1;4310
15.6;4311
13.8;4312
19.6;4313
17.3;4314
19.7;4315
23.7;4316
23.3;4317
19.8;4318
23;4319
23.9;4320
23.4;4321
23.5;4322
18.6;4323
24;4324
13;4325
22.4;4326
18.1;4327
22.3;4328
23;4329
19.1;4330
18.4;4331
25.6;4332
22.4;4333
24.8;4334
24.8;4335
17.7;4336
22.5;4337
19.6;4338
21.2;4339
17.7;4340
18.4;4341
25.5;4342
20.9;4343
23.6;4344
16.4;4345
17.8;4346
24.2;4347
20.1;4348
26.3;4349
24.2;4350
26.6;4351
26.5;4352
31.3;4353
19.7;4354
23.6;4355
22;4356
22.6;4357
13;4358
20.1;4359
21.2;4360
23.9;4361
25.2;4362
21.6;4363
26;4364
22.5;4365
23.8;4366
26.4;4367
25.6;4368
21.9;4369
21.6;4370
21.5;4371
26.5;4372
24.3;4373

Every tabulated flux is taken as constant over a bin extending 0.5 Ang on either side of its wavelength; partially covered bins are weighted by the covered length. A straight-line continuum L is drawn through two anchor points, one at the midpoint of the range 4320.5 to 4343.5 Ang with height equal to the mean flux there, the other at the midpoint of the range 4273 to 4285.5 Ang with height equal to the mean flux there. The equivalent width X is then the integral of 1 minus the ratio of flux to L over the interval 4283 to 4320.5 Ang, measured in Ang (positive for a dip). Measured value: 5.56 Ang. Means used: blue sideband 22.7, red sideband 21.2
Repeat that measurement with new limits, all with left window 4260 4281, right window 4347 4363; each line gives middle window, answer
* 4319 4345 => 1.66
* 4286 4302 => 2.03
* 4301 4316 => 3.97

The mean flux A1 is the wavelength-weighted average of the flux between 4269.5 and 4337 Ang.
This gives 20.2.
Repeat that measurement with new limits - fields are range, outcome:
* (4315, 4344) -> 21.5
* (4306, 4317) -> 17.1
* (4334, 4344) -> 21.2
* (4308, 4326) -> 19.4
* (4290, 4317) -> 17.9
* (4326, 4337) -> 21.7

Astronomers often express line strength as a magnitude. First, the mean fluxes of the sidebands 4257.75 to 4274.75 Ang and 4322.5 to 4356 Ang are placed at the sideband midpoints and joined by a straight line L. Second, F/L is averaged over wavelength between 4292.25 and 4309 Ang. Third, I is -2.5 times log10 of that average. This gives 0.21 mag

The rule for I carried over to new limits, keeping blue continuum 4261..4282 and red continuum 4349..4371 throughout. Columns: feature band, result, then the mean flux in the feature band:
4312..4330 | 0.10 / 20.8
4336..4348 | 0.13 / 20.6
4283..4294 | 0.12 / 20.1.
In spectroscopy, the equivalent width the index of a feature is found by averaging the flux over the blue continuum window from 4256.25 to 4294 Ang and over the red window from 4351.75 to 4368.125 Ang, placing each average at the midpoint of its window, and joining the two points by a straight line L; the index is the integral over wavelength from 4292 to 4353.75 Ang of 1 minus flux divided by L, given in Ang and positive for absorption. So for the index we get 6.1 Ang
